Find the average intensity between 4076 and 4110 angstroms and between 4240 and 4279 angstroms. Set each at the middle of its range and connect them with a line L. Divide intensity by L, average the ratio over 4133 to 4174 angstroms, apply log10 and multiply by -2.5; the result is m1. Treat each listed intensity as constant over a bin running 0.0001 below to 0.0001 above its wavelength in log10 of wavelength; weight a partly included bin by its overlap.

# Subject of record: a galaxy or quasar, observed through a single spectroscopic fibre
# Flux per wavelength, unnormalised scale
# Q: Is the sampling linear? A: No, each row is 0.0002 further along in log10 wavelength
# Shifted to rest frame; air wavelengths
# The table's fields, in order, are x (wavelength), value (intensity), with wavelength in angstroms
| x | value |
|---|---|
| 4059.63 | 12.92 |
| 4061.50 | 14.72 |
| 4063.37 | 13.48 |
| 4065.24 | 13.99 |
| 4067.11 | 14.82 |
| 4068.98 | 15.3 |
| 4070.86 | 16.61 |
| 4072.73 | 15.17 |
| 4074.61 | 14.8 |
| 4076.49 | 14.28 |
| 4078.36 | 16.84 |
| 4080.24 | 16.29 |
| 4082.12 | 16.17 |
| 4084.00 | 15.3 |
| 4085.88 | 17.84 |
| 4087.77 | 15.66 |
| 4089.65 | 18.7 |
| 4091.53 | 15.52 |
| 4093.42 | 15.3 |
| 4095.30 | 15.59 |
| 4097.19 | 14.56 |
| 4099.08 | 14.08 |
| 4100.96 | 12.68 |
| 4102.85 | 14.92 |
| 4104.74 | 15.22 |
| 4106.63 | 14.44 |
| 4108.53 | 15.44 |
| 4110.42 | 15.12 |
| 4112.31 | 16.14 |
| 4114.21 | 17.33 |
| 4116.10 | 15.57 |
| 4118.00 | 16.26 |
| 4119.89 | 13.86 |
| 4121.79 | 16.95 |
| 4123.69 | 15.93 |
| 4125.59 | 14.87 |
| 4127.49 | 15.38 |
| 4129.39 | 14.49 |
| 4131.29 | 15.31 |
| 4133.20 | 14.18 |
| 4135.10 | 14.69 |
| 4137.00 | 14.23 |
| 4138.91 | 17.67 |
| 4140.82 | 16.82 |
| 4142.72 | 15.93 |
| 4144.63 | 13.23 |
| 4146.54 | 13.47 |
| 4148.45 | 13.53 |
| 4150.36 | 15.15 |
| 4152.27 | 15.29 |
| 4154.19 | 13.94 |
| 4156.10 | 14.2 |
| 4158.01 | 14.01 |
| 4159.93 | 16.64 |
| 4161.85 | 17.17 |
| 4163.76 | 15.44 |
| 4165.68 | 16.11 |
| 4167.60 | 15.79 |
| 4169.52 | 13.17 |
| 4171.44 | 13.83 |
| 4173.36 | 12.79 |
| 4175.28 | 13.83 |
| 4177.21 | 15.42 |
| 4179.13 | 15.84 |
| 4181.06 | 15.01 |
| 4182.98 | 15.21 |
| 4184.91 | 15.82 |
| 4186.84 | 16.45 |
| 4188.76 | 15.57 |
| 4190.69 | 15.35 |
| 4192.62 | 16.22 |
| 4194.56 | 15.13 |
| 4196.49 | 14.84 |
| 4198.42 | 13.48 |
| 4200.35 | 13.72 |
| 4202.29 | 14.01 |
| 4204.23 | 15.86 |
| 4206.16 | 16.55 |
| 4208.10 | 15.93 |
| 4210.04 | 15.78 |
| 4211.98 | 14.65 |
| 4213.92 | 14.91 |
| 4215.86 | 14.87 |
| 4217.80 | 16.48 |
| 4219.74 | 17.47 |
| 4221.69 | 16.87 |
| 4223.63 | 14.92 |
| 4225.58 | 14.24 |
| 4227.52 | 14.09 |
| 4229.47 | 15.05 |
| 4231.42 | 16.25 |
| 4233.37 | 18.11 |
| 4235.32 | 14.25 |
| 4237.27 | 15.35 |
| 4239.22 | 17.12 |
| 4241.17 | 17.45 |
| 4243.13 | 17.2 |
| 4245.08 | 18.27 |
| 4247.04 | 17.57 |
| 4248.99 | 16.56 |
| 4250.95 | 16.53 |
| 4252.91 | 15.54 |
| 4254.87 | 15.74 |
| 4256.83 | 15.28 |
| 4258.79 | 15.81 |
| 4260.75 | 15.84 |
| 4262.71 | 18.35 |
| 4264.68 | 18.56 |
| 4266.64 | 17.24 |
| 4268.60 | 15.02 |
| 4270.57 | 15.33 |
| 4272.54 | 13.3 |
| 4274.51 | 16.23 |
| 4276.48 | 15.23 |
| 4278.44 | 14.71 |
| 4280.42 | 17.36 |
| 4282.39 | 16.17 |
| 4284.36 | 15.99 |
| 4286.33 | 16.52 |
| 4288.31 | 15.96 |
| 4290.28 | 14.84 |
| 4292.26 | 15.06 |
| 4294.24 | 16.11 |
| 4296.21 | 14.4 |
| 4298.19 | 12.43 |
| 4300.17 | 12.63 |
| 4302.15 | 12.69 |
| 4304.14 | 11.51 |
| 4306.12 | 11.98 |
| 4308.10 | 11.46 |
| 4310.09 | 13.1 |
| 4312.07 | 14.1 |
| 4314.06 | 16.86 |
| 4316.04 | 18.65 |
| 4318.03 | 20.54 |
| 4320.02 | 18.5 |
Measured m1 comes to 0.06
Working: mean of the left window 15.5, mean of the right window 16.3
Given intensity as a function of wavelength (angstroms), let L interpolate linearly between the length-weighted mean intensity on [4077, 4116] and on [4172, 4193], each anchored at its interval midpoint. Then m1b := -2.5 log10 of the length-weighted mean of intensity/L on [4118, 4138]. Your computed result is 0.03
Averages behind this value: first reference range 15.6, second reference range 15.2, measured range 15.1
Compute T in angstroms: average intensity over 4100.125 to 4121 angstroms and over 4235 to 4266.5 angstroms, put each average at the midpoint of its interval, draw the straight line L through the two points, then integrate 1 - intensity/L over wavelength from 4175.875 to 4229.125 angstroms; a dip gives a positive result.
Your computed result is 2.67 angstroms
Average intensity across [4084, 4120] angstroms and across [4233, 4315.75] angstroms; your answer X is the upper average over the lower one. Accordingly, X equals 1.0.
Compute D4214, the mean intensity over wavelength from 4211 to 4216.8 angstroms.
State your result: 14.8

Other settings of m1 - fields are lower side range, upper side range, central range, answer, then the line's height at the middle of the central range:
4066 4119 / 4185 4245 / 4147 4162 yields 0.06 mag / 15.6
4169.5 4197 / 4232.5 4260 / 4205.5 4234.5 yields 0.01 mag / 15.9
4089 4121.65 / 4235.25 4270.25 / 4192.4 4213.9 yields 0.08 mag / 16.2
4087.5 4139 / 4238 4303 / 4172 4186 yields 0.05 mag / 15.5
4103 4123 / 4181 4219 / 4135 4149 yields 0.04 mag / 15.5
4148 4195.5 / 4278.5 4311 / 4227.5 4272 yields -0.13 mag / 14.6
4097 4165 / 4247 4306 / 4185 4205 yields 0.01 mag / 15.2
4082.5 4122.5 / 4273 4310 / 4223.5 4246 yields -0.09 mag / 14.8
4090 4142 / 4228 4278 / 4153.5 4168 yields 0.01 mag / 15.6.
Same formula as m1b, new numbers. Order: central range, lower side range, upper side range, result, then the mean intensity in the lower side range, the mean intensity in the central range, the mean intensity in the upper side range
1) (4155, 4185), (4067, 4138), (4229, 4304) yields 0.04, 15.4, 15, 15.8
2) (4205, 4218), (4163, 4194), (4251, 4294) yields -0.01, 15.1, 15.6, 15.9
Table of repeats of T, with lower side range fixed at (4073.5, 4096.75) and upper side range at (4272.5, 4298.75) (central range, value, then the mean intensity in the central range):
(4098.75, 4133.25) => 1.49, 15.2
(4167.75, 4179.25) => 1.17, 14.1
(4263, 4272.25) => -0.57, 16.4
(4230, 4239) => -0.27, 16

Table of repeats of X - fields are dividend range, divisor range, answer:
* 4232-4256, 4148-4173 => 1.11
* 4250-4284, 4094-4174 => 1.06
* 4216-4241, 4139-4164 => 1.05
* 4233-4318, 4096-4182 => 1.04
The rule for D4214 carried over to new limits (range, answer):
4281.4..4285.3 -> 16.1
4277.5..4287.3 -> 16.2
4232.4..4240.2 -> 16.2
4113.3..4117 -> 16.5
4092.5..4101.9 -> 14.5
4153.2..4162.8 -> 15.2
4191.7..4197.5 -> 15.4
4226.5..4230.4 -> 14.6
